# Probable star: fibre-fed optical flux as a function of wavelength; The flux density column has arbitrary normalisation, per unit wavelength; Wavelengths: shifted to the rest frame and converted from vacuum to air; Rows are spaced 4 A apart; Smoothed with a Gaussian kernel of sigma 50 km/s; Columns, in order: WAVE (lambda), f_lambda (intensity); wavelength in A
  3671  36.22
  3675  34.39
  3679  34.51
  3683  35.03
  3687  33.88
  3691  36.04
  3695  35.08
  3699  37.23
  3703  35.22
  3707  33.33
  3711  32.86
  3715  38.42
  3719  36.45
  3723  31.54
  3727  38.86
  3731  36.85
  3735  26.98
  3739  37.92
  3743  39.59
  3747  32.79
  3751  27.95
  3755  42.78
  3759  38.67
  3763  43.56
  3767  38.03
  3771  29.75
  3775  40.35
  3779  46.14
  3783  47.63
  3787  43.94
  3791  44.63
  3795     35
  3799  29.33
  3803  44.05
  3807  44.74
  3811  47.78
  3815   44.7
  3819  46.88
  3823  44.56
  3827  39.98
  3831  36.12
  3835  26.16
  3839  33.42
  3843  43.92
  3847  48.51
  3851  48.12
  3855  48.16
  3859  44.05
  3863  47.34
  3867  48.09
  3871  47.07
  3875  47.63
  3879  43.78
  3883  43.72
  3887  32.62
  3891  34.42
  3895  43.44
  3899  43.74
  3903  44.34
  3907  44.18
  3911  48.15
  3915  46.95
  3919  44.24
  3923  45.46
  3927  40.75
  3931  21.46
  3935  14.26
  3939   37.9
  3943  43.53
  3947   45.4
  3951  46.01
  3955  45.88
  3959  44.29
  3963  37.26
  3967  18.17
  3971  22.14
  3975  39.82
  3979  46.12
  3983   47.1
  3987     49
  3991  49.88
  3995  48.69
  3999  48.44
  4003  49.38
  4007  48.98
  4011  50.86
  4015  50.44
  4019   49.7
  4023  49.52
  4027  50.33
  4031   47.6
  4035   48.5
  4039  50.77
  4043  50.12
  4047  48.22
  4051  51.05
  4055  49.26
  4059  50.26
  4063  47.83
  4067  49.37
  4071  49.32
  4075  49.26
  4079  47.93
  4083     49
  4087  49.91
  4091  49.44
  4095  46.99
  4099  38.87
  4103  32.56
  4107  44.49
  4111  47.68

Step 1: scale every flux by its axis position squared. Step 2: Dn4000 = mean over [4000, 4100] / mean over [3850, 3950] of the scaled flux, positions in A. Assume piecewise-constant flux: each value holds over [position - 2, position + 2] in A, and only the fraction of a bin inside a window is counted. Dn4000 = 1.3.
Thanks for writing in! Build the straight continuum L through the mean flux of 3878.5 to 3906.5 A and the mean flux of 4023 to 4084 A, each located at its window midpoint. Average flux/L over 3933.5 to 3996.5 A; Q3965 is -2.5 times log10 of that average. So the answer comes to 0.13 mag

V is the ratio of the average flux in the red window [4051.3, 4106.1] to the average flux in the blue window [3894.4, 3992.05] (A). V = 1.17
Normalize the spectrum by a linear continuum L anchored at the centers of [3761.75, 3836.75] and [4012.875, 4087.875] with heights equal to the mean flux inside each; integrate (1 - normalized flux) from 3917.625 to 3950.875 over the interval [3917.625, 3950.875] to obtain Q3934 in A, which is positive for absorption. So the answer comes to 6.1 A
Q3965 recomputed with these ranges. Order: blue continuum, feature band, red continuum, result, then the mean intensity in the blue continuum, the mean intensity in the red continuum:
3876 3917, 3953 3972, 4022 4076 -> 0.31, 42.7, 49.4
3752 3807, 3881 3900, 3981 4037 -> 0.13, 40.2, 49.2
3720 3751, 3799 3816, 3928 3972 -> -0.25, 34.5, 34.6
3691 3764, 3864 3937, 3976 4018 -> 0.08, 35.8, 48.7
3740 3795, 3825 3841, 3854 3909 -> 0.23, 39.5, 43.7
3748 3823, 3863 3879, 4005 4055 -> -0.08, 40.9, 49.7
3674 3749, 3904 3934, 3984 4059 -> 0.10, 35.1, 49.5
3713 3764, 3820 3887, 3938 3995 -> -0.11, 36.2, 41.2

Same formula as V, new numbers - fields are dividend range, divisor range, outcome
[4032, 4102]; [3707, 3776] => 1.35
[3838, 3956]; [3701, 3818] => 1.10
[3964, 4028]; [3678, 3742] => 1.27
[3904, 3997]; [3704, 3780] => 1.11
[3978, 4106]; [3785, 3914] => 1.13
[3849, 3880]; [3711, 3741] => 1.33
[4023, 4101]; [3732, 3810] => 1.26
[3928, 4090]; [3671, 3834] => 1.18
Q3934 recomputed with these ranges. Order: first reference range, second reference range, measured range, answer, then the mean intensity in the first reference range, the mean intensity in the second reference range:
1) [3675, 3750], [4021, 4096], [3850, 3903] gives -2.8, 35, 49.2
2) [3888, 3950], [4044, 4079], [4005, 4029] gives -1.9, 39.9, 49.3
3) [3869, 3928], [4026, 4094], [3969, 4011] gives 1.4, 43.4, 49.3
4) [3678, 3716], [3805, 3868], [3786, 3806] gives 0.7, 35.1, 43.2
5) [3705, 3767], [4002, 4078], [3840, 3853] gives -1.6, 36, 49.5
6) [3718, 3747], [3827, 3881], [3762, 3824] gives -4.2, 35.2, 43.1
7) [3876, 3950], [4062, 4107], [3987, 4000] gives -1.8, 40.1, 46.3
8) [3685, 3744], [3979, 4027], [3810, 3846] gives 0.3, 35.3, 49.2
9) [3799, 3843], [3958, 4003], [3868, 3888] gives -1.5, 40.5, 41.3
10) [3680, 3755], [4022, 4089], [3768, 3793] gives -2.8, 35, 49.3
